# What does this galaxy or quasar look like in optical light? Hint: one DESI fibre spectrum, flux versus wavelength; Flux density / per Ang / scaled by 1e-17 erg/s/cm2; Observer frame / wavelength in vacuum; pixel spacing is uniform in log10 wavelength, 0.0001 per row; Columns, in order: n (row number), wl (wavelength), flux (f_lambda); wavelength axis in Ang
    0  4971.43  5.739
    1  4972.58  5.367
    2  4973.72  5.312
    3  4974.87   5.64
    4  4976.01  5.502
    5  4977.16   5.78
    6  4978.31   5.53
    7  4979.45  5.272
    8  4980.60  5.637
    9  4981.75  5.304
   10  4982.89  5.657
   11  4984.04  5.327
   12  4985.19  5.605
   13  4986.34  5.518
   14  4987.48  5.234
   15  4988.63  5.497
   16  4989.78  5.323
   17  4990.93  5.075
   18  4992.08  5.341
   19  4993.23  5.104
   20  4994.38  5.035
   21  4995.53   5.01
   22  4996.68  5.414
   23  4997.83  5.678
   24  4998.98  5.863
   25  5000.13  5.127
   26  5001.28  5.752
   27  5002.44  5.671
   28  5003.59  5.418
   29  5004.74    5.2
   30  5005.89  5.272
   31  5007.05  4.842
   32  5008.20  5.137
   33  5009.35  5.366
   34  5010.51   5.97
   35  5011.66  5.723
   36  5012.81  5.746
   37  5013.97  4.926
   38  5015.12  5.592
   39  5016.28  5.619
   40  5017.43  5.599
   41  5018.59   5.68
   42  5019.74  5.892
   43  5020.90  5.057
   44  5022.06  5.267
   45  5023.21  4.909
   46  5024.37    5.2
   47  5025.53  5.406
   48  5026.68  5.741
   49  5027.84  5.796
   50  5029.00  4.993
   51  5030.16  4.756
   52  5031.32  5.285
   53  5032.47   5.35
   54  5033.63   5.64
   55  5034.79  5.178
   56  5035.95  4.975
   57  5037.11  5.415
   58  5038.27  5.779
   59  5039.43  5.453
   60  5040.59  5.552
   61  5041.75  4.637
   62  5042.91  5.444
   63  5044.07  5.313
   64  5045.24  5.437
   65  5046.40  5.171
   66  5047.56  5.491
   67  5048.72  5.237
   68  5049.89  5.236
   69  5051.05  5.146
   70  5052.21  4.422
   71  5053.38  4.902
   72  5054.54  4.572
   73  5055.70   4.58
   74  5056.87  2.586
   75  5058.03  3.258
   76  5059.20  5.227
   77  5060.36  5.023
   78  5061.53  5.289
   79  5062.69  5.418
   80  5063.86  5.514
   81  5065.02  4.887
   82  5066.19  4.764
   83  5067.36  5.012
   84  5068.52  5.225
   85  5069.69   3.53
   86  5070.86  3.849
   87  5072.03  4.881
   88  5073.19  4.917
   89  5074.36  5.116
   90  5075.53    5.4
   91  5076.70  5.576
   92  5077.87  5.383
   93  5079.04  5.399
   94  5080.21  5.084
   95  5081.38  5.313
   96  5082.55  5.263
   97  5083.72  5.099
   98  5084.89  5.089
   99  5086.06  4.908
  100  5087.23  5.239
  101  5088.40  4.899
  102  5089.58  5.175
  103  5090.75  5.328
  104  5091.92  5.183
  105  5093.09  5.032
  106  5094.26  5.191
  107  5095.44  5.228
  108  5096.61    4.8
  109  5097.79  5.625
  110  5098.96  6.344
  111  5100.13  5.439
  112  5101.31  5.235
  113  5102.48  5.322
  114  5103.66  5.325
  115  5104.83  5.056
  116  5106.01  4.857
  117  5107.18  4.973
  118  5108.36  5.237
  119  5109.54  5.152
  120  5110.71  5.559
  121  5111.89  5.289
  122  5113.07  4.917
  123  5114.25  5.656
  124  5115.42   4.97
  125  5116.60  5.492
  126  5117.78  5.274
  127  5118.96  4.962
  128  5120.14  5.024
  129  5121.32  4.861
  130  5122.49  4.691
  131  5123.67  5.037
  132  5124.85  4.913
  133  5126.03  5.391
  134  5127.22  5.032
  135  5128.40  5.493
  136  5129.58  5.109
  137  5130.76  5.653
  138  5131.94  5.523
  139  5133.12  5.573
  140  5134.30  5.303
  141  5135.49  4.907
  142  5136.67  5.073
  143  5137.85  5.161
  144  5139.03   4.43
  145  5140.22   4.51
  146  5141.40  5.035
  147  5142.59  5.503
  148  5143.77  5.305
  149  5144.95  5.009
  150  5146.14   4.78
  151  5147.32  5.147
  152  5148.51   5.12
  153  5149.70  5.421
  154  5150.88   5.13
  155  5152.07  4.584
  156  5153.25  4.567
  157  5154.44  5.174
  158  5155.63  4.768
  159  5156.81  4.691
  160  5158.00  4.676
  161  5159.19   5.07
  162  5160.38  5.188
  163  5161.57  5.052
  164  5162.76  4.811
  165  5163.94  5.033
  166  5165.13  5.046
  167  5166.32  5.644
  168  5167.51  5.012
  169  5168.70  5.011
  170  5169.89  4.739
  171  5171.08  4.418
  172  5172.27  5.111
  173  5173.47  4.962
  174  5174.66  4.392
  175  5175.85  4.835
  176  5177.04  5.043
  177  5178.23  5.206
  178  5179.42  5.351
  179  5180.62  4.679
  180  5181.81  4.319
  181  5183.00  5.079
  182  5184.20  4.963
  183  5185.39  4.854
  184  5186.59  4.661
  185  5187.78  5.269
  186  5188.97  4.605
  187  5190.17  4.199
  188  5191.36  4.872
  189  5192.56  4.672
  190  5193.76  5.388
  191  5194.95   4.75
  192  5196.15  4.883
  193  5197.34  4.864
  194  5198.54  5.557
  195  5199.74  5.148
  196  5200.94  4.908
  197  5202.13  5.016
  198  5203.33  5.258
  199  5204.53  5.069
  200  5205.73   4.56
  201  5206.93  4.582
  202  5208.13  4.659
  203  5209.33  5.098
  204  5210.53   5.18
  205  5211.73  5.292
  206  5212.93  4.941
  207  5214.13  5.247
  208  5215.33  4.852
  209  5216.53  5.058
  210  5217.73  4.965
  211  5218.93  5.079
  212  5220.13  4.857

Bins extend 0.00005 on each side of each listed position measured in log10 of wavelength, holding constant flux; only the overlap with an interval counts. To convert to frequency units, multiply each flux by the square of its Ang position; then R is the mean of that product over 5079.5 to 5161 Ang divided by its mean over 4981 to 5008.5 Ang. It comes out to 1.01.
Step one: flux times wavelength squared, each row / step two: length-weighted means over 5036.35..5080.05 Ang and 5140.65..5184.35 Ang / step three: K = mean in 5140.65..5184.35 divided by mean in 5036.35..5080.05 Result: 1.0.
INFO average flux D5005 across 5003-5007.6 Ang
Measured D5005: 5.19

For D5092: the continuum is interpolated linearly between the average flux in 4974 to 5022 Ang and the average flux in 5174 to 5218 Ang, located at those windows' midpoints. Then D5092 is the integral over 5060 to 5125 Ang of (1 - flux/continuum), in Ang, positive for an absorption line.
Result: 0.8 Ang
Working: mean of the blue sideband 5.43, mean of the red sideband 4.93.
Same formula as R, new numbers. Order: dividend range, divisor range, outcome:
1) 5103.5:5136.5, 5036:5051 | 1.00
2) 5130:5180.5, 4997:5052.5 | 0.98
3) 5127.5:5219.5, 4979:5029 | 0.99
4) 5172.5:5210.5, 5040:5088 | 1.04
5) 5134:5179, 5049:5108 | 1.02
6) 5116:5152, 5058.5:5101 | 1.02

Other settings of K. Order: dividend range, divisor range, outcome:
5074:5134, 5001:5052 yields 1.01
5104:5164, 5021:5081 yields 1.04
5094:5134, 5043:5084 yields 1.08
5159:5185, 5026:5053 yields 0.99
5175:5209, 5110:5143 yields 0.98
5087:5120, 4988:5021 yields 1.01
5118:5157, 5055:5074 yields 1.13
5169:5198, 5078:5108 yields 0.96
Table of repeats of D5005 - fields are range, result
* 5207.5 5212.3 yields 5.05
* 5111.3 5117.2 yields 5.26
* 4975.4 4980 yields 5.53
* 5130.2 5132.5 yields 5.59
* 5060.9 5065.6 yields 5.28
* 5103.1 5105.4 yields 5.2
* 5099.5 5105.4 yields 5.29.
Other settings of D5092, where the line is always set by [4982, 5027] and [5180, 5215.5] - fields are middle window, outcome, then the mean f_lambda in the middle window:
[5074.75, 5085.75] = -0.1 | 5.28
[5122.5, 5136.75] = -0.4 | 5.23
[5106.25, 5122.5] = -0.1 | 5.16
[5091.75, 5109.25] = -0.3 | 5.26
